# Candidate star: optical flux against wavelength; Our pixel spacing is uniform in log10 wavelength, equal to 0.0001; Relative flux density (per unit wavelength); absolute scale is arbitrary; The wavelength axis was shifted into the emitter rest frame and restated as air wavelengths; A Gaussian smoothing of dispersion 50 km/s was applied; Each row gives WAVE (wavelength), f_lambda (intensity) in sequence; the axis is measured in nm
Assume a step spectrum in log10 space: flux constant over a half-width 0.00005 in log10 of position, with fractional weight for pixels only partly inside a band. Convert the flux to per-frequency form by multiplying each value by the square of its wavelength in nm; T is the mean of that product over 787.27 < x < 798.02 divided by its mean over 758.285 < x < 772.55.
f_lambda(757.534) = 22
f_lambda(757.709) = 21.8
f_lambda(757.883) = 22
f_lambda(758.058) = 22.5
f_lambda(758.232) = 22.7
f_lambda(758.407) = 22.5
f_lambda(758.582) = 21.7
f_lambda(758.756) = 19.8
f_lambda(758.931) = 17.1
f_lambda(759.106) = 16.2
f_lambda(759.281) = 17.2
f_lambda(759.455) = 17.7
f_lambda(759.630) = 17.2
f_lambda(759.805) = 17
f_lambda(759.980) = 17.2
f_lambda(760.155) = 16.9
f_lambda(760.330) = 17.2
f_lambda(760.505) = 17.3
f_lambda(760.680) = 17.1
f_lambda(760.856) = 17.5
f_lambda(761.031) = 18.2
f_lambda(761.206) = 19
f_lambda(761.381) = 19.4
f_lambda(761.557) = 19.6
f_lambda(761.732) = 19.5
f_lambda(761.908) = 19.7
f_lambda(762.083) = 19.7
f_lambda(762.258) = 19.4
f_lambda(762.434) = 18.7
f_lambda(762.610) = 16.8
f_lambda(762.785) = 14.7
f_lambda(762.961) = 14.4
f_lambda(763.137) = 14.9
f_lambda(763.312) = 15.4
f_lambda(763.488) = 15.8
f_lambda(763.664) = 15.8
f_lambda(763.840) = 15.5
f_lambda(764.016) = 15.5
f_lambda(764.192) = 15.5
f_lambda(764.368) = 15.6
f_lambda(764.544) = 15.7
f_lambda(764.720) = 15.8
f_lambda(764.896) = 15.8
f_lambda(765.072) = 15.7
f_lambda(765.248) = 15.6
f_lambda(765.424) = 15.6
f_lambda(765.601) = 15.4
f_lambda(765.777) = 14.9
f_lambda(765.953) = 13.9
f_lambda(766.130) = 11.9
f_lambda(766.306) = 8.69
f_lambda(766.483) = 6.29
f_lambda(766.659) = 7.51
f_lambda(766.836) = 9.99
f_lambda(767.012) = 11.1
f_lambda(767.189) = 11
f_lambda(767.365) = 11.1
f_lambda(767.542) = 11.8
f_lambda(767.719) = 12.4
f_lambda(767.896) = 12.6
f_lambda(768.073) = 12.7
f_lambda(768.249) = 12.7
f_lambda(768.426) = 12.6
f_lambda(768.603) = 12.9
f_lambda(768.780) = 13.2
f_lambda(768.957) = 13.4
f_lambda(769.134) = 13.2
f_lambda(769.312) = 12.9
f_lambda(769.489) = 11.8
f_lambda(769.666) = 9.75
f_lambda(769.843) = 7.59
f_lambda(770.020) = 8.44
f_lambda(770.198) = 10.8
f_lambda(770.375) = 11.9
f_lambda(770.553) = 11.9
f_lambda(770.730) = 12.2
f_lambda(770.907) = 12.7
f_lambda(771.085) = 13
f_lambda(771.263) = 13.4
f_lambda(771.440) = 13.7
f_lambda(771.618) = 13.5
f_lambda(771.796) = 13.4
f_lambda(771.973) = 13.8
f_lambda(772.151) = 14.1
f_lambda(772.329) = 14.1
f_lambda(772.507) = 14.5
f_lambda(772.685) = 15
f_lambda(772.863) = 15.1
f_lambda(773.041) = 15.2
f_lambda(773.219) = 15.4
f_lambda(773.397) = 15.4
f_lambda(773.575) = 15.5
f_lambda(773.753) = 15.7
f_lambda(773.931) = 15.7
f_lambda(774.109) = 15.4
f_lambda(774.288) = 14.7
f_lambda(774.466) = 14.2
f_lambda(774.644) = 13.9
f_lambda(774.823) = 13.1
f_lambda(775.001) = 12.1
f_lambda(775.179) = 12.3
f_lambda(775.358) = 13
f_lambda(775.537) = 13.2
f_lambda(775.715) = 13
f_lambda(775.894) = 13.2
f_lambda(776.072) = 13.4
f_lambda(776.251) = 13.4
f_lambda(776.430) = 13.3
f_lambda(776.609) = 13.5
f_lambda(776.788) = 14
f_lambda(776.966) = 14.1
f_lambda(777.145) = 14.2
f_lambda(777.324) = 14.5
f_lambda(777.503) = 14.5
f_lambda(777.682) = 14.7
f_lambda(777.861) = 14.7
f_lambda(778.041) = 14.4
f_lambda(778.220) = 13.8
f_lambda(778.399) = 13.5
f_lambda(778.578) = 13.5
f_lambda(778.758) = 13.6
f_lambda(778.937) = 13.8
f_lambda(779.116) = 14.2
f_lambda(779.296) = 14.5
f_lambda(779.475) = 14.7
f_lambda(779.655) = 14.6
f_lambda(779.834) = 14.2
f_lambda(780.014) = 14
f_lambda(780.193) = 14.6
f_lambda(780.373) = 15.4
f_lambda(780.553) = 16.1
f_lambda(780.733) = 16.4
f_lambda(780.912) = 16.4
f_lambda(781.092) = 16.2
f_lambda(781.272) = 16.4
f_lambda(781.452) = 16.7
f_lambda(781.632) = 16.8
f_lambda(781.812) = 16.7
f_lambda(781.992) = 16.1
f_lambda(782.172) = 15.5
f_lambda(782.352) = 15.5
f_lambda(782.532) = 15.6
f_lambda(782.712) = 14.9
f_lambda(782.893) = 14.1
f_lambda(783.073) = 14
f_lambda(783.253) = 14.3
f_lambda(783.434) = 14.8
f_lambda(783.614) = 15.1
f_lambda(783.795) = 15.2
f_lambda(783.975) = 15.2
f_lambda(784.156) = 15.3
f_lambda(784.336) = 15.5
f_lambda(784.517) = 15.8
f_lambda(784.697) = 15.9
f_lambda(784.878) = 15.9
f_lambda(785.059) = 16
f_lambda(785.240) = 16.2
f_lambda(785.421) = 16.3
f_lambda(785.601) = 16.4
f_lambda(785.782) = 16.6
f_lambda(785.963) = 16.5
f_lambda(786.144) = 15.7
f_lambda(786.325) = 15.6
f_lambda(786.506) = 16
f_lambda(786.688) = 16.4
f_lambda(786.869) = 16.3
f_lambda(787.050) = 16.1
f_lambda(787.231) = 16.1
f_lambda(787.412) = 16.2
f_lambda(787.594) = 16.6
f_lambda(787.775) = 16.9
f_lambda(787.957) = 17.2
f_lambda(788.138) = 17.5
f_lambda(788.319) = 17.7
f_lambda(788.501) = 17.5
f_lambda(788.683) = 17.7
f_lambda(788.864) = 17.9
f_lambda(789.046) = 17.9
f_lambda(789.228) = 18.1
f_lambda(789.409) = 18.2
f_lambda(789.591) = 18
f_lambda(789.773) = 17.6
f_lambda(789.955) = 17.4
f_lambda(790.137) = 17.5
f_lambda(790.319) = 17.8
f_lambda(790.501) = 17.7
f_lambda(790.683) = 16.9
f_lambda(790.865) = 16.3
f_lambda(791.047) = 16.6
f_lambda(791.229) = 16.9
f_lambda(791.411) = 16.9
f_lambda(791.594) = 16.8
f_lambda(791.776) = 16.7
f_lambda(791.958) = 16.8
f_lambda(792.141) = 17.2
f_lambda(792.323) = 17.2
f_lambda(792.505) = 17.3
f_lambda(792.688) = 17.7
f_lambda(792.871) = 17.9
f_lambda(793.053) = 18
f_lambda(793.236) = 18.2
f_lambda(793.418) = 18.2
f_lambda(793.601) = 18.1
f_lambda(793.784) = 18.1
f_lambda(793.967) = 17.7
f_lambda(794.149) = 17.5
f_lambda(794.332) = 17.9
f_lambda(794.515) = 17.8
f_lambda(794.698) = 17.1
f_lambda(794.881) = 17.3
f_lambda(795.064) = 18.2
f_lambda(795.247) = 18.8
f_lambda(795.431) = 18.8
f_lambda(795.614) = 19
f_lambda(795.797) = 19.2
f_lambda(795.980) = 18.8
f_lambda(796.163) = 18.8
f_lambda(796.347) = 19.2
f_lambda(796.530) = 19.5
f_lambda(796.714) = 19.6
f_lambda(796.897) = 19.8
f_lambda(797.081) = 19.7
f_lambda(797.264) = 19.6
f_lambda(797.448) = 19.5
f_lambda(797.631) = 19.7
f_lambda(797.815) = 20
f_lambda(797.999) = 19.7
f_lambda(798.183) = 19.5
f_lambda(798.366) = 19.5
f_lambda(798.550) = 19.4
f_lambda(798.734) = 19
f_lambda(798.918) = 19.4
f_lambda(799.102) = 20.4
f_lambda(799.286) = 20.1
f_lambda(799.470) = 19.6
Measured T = 1.31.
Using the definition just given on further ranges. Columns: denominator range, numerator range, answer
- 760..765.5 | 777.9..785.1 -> 0.94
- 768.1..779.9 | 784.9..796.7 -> 1.34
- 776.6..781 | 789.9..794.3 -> 1.24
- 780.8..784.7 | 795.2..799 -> 1.29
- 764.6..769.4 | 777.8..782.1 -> 1.23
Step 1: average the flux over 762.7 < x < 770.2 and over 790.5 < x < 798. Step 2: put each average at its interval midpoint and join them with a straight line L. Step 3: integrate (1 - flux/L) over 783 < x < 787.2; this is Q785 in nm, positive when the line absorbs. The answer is 0.19 nm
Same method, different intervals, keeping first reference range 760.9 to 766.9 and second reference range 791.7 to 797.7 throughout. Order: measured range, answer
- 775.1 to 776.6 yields 0.314 nm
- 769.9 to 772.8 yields 0.596 nm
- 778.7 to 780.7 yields 0.279 nm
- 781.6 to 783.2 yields 0.168 nm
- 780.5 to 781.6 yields 0.044 nm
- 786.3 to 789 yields 0.131 nm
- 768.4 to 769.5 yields 0.208 nm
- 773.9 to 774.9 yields 0.122 nm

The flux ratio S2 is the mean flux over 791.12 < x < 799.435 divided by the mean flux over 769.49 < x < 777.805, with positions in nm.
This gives 1.4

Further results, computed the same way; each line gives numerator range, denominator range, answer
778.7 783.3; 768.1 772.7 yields 1.22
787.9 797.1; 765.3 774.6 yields 1.39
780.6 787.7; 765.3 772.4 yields 1.31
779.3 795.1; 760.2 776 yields 1.17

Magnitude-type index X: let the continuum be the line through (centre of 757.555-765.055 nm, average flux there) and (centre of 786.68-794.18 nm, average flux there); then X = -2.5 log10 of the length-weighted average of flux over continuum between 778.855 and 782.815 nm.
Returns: 0.14 mag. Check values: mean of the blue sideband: 17.8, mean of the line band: 15.4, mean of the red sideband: 17.3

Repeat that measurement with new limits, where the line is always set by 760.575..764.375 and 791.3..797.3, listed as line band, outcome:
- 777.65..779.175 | 0.254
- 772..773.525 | 0.181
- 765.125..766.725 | 0.367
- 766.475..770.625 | 0.465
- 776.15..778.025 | 0.243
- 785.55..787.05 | 0.111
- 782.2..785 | 0.176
